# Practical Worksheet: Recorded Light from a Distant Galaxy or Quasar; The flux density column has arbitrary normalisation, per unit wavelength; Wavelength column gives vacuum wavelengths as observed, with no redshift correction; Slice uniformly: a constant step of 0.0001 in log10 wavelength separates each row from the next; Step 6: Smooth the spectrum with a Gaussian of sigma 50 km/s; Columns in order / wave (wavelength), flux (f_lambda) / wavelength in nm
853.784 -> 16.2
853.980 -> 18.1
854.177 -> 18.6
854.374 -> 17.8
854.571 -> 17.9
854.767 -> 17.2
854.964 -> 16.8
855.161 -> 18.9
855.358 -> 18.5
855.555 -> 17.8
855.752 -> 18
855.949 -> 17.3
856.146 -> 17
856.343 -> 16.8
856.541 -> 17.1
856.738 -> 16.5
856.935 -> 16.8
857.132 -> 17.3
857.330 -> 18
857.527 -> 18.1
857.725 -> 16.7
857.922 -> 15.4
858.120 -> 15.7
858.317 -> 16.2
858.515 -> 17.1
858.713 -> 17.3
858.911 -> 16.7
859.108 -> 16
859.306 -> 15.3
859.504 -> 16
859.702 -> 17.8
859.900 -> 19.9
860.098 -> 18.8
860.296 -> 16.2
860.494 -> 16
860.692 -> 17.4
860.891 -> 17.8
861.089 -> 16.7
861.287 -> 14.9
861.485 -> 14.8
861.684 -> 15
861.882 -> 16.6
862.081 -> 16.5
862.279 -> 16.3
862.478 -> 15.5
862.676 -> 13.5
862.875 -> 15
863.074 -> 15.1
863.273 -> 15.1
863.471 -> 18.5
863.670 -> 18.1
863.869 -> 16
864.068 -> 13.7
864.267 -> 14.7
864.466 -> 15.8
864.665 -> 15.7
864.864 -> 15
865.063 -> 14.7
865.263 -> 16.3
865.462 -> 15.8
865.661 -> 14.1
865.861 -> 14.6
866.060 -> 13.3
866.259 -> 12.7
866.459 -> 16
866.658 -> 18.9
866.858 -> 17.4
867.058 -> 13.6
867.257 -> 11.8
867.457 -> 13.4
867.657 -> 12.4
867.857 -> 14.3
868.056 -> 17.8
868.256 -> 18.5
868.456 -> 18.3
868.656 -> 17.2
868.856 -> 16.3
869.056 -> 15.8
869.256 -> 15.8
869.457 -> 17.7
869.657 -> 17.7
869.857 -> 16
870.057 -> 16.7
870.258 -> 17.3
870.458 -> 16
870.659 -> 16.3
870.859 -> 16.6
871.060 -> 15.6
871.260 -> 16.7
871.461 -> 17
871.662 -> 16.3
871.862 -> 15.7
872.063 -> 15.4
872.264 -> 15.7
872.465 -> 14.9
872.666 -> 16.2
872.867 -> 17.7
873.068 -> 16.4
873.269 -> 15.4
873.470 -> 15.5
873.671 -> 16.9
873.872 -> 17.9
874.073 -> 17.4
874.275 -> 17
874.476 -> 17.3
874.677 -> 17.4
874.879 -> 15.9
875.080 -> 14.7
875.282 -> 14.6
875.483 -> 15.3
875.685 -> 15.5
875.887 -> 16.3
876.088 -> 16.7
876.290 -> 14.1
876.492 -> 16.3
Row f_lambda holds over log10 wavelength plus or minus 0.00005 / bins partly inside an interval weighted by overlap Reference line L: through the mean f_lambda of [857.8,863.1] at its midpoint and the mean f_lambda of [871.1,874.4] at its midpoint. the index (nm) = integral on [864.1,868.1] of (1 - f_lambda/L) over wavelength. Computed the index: 0.36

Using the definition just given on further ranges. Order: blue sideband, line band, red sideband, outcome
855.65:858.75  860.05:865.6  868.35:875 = 0.304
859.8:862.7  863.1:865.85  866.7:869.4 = 0.085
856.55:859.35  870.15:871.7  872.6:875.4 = 0.001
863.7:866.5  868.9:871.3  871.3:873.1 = -0.109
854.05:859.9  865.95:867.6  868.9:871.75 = 0.210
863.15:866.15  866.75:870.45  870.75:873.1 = -0.039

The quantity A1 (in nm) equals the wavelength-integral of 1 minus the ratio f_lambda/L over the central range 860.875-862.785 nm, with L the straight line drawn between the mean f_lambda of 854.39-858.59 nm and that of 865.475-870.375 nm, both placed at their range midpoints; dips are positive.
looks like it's 0.099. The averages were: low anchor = 17.2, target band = 15.7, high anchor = 15.7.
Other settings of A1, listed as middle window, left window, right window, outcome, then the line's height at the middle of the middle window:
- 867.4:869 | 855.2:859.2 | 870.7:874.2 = 0.04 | 16.5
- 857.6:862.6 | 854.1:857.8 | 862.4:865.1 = -0.02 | 16.4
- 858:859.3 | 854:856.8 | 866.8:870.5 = 0.06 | 17.2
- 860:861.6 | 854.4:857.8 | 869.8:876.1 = 0.05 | 17.1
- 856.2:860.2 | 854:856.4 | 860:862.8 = 0.00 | 17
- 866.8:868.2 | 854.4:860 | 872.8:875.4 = 0.19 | 16.7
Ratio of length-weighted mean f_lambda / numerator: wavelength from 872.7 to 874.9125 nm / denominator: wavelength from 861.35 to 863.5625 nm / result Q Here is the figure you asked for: 1.1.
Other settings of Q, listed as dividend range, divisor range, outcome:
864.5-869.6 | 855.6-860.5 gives 0.91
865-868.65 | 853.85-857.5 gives 0.87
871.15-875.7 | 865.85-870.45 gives 1.02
